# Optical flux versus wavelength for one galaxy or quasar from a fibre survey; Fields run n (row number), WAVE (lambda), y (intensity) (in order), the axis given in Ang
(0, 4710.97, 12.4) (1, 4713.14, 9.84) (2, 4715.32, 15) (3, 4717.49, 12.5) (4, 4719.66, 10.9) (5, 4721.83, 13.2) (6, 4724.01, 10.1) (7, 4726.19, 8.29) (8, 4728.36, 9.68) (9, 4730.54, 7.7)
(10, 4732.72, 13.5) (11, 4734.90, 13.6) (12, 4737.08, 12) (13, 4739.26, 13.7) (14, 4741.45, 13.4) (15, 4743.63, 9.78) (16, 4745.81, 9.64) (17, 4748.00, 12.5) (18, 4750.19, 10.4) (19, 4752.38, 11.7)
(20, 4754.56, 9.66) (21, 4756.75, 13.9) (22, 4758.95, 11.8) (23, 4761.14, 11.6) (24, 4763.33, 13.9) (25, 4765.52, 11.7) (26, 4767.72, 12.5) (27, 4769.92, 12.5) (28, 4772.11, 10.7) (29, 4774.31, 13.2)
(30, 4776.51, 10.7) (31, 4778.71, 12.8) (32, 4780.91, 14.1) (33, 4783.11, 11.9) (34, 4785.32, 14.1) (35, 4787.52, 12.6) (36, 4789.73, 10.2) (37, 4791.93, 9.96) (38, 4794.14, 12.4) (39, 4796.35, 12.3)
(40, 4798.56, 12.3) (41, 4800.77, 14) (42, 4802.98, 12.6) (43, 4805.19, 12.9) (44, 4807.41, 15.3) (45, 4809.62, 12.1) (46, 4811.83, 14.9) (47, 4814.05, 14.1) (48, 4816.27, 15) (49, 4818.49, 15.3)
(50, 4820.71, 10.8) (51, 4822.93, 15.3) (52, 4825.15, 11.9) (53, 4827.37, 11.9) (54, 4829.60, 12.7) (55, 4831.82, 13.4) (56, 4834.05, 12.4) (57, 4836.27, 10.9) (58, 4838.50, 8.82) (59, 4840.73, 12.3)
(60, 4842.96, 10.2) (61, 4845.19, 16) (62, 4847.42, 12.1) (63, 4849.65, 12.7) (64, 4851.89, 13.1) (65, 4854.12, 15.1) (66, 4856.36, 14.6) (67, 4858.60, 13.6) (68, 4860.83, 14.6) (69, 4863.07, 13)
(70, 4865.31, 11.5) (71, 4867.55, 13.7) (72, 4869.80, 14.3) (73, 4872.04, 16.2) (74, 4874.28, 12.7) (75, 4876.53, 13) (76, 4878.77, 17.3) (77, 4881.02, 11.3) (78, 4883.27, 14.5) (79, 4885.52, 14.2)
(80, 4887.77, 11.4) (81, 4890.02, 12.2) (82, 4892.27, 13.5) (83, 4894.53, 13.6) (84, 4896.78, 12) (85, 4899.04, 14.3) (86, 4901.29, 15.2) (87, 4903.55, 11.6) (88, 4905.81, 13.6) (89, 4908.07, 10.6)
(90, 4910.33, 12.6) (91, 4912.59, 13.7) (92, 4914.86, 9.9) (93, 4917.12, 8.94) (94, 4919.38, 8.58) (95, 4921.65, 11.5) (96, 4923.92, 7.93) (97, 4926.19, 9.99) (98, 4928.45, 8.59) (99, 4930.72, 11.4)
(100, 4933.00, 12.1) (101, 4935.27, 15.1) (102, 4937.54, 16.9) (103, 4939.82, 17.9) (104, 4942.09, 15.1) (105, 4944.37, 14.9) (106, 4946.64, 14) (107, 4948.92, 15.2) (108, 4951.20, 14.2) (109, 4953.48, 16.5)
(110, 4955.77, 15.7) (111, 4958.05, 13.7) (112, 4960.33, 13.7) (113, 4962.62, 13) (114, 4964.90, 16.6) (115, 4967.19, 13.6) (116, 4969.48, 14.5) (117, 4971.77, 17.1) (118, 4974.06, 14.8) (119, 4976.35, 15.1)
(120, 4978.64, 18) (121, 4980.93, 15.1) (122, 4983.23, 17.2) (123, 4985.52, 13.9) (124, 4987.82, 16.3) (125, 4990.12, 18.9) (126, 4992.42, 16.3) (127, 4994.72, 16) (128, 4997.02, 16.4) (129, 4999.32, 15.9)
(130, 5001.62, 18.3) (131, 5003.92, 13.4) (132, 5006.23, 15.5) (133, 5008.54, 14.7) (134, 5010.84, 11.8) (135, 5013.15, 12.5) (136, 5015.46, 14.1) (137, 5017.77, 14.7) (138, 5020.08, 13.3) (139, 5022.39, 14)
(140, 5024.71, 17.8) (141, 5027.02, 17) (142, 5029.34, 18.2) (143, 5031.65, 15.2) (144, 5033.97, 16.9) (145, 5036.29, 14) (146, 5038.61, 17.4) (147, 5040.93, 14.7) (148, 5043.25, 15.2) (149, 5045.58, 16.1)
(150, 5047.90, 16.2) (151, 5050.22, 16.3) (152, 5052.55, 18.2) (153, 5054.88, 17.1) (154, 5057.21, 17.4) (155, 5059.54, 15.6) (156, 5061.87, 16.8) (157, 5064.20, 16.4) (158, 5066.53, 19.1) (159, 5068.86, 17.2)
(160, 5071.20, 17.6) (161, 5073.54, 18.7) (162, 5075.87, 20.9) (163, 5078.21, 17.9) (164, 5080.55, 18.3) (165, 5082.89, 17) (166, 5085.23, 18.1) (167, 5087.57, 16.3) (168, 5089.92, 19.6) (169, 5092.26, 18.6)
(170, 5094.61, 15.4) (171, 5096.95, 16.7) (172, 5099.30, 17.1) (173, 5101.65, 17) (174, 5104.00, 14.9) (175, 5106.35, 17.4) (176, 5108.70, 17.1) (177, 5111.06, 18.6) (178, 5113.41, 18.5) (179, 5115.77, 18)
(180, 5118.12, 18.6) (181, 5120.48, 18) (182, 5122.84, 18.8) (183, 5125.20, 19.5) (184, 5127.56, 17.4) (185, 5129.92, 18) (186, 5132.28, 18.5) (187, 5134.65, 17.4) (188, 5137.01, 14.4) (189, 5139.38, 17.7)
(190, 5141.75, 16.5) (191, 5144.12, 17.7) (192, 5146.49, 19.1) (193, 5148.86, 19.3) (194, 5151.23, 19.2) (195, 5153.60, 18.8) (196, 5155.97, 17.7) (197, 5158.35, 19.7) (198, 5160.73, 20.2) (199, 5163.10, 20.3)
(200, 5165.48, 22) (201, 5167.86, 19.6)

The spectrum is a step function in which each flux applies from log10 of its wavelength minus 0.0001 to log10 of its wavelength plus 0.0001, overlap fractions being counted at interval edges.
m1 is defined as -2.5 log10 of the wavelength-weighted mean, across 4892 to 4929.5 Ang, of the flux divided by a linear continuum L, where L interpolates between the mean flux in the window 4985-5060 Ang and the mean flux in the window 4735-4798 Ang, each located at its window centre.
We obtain 0.22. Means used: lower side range 12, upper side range 15.8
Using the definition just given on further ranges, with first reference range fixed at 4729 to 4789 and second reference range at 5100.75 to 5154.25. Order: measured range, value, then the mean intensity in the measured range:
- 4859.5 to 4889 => 0.014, 13.7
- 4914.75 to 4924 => 0.466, 9.48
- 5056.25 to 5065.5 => 0.014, 16.6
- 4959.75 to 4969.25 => 0.073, 14.3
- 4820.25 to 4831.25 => 0.035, 12.7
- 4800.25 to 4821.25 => -0.075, 13.8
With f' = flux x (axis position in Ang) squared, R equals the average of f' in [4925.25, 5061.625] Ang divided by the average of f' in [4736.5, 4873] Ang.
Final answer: 1.30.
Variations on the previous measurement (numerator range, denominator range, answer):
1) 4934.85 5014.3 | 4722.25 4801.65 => 1.42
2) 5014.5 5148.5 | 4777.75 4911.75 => 1.44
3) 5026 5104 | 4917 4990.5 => 1.26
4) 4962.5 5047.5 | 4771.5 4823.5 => 1.31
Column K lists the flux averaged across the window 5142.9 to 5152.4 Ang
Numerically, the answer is 18.8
